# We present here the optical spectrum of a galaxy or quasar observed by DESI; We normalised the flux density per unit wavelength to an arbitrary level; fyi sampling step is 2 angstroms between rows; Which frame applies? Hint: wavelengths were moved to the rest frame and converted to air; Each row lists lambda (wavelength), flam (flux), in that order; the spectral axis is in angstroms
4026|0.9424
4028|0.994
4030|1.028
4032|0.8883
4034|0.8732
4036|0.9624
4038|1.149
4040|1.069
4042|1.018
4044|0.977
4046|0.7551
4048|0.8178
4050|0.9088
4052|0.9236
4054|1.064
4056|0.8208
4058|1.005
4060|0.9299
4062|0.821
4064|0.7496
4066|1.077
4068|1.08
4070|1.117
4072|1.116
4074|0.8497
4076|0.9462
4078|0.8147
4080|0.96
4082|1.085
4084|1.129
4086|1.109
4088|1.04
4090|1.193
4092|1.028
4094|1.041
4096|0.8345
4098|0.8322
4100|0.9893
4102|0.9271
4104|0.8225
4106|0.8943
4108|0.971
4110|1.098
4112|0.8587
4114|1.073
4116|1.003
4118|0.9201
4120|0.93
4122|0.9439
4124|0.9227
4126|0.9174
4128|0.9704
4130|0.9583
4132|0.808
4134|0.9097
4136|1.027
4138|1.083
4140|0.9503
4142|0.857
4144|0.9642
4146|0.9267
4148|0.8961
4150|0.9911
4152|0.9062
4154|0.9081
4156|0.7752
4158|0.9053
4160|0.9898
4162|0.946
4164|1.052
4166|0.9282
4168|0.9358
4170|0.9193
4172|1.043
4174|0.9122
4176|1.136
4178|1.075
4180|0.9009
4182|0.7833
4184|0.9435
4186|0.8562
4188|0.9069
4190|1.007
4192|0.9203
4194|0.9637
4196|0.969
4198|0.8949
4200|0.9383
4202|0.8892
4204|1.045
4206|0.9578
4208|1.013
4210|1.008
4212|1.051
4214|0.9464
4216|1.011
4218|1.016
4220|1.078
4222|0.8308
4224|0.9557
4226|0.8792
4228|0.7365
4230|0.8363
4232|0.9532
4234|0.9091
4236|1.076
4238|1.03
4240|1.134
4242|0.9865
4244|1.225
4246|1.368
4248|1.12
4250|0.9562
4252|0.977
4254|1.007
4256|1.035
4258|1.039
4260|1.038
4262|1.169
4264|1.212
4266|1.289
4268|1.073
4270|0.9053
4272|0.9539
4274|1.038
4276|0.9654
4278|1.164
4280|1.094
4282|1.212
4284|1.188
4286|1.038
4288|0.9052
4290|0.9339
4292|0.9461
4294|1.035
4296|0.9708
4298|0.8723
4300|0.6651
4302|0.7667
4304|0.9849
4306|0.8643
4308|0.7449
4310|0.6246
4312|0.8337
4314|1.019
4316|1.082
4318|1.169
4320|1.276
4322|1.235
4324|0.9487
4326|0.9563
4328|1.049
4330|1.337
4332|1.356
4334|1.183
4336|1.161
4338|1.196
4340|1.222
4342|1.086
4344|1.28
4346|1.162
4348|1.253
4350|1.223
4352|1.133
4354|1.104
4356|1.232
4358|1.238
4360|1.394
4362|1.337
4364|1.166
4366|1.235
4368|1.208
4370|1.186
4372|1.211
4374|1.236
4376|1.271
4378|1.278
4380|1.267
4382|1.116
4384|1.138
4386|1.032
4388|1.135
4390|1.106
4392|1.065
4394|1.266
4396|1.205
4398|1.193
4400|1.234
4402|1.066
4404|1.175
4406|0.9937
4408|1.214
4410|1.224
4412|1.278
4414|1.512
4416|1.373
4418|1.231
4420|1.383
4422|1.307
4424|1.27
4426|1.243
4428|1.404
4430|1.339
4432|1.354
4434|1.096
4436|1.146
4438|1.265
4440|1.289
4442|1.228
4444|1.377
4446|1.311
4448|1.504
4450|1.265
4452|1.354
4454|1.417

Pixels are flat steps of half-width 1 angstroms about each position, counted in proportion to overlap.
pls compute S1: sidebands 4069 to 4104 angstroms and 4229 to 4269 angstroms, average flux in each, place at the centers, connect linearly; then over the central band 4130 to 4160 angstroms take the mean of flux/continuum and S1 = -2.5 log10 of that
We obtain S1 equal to 0.11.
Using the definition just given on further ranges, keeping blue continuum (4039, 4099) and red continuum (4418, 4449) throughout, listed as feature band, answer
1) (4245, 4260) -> 0.07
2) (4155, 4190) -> 0.13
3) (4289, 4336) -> 0.19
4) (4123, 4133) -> 0.12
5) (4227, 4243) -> 0.17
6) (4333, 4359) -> 0.03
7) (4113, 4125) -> 0.05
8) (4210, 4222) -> 0.10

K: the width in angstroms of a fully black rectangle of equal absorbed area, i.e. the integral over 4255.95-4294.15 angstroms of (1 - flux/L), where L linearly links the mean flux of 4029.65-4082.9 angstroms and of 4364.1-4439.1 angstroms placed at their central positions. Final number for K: 2.1 angstroms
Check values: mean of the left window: 0.955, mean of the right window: 1.22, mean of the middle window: 1.06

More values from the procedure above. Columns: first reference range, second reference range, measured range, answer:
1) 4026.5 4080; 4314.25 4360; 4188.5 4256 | 6.0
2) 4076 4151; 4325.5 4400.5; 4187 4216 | 2.2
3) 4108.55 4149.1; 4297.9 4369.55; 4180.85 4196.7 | 1.2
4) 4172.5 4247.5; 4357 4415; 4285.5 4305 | 3.2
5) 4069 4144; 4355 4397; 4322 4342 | 0.2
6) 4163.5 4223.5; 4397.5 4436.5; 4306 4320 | 2.3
